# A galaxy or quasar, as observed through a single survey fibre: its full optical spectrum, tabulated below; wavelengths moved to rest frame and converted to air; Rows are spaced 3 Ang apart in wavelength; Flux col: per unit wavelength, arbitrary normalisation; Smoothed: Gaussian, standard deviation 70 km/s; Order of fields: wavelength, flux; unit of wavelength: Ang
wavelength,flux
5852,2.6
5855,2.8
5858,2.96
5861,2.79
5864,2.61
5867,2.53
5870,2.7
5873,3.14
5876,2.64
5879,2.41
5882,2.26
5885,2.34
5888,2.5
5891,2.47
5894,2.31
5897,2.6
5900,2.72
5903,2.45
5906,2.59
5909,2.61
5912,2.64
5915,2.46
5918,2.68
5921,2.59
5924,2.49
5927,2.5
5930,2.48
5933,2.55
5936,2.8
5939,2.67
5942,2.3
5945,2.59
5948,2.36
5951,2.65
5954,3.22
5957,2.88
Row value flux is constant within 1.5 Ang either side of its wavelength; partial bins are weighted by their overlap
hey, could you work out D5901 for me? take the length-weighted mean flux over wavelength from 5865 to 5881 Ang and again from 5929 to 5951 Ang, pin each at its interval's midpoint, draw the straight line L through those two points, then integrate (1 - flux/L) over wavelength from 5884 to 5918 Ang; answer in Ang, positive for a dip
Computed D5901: 1.16 Ang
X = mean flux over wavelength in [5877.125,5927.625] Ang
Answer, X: 2.51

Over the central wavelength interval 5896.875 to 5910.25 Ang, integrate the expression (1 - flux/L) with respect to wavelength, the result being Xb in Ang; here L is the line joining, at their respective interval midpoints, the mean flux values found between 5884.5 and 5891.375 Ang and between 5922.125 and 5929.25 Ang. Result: -0.7 Ang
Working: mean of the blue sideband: 2.45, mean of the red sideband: 2.5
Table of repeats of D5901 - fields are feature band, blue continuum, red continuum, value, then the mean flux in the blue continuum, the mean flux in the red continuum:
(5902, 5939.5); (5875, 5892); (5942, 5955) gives -0.4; 2.43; 2.64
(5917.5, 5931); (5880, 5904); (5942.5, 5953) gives -0.2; 2.46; 2.54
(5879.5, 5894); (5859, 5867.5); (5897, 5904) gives 1.3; 2.68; 2.6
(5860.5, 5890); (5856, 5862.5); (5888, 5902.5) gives 1.4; 2.87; 2.52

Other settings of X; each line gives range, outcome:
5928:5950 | 2.54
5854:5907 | 2.6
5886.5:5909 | 2.53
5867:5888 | 2.57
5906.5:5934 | 2.56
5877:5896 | 2.39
